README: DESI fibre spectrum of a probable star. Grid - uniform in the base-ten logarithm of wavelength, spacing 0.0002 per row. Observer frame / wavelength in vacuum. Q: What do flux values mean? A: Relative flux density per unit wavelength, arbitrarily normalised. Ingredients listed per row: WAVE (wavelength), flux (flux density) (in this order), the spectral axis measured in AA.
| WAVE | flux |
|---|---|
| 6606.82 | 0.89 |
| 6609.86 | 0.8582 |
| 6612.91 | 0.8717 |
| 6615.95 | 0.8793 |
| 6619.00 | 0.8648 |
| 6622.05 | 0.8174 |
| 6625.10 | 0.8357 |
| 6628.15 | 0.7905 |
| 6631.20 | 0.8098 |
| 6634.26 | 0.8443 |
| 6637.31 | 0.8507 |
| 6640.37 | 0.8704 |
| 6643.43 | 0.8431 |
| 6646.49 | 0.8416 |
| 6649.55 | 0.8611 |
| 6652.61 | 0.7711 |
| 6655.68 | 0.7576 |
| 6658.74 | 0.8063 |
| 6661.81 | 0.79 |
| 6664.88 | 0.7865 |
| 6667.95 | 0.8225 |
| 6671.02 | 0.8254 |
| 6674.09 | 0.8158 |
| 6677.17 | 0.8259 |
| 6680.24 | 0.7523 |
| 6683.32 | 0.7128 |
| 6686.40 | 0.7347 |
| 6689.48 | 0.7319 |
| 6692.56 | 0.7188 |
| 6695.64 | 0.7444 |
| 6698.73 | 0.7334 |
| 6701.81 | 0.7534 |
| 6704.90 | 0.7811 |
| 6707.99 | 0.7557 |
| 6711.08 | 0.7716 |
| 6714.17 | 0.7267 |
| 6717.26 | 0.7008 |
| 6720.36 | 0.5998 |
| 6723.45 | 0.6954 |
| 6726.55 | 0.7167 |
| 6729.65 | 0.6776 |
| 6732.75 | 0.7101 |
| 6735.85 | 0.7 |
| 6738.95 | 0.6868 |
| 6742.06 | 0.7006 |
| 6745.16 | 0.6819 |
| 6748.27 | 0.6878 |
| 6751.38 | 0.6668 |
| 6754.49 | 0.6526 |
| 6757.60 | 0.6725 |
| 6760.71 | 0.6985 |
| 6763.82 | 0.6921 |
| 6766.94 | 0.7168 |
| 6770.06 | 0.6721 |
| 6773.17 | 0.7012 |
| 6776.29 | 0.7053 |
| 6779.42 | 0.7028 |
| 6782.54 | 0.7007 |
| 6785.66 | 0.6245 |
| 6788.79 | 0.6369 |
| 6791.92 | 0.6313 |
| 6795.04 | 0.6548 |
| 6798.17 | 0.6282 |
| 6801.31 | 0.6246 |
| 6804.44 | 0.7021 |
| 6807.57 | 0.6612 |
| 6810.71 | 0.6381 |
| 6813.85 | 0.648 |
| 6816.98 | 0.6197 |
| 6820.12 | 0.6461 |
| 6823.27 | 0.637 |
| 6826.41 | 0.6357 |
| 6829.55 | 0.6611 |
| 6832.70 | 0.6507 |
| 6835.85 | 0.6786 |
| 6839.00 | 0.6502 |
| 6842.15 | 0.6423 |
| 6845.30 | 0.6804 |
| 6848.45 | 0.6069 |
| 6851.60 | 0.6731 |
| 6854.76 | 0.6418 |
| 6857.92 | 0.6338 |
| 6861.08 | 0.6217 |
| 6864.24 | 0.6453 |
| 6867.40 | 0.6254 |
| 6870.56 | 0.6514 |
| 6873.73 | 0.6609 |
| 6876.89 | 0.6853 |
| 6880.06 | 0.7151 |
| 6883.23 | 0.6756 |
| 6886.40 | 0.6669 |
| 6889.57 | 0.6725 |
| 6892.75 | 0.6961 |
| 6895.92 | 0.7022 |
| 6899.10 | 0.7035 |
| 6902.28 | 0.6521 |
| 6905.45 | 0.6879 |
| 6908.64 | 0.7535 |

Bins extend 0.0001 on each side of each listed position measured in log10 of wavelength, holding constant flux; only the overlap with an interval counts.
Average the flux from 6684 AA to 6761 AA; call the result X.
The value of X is 0.708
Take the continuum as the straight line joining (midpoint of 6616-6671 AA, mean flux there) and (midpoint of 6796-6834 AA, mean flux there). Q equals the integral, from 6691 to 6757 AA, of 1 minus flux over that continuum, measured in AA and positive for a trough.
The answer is 2.9 AA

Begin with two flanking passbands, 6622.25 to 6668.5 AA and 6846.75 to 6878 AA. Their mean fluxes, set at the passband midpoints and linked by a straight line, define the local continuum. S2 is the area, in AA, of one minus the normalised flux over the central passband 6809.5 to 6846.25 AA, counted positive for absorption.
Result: 1.3 AA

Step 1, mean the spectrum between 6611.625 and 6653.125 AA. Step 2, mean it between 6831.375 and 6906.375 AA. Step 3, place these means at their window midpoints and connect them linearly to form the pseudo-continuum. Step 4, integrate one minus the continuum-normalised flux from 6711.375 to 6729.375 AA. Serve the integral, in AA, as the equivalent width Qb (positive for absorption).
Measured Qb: 1.9 AA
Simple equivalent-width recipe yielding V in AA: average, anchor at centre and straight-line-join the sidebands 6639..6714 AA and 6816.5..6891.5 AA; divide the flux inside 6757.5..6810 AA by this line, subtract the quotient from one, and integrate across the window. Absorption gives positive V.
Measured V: 2.5 AA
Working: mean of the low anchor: 0.782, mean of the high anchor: 0.654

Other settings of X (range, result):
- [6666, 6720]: 0.756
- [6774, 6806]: 0.662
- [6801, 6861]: 0.649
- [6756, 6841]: 0.662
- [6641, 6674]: 0.812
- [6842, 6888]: 0.656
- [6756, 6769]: 0.694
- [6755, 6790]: 0.684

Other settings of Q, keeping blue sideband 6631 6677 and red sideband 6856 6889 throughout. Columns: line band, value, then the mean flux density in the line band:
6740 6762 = 2.0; 0.68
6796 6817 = 1.8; 0.648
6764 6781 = 0.8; 0.699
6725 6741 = 1.3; 0.698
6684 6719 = 2.0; 0.74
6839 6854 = 0.6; 0.65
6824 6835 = 0.6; 0.65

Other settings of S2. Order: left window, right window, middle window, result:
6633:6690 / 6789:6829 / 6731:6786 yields 0.75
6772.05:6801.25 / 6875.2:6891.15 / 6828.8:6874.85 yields 1.94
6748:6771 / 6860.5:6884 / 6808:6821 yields 0.63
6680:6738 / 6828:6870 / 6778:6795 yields 0.54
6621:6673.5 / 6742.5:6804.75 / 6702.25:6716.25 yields -0.17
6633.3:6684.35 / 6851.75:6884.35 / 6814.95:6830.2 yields 1.12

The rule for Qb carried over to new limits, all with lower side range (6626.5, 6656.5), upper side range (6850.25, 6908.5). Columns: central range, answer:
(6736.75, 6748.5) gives 1.1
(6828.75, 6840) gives 0.6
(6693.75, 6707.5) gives 0.6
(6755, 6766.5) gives 0.9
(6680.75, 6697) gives 1.3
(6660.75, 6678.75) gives -0.1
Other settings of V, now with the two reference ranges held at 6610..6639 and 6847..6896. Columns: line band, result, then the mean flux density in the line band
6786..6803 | 1.9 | 0.635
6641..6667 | 0.3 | 0.81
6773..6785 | 0.5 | 0.697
